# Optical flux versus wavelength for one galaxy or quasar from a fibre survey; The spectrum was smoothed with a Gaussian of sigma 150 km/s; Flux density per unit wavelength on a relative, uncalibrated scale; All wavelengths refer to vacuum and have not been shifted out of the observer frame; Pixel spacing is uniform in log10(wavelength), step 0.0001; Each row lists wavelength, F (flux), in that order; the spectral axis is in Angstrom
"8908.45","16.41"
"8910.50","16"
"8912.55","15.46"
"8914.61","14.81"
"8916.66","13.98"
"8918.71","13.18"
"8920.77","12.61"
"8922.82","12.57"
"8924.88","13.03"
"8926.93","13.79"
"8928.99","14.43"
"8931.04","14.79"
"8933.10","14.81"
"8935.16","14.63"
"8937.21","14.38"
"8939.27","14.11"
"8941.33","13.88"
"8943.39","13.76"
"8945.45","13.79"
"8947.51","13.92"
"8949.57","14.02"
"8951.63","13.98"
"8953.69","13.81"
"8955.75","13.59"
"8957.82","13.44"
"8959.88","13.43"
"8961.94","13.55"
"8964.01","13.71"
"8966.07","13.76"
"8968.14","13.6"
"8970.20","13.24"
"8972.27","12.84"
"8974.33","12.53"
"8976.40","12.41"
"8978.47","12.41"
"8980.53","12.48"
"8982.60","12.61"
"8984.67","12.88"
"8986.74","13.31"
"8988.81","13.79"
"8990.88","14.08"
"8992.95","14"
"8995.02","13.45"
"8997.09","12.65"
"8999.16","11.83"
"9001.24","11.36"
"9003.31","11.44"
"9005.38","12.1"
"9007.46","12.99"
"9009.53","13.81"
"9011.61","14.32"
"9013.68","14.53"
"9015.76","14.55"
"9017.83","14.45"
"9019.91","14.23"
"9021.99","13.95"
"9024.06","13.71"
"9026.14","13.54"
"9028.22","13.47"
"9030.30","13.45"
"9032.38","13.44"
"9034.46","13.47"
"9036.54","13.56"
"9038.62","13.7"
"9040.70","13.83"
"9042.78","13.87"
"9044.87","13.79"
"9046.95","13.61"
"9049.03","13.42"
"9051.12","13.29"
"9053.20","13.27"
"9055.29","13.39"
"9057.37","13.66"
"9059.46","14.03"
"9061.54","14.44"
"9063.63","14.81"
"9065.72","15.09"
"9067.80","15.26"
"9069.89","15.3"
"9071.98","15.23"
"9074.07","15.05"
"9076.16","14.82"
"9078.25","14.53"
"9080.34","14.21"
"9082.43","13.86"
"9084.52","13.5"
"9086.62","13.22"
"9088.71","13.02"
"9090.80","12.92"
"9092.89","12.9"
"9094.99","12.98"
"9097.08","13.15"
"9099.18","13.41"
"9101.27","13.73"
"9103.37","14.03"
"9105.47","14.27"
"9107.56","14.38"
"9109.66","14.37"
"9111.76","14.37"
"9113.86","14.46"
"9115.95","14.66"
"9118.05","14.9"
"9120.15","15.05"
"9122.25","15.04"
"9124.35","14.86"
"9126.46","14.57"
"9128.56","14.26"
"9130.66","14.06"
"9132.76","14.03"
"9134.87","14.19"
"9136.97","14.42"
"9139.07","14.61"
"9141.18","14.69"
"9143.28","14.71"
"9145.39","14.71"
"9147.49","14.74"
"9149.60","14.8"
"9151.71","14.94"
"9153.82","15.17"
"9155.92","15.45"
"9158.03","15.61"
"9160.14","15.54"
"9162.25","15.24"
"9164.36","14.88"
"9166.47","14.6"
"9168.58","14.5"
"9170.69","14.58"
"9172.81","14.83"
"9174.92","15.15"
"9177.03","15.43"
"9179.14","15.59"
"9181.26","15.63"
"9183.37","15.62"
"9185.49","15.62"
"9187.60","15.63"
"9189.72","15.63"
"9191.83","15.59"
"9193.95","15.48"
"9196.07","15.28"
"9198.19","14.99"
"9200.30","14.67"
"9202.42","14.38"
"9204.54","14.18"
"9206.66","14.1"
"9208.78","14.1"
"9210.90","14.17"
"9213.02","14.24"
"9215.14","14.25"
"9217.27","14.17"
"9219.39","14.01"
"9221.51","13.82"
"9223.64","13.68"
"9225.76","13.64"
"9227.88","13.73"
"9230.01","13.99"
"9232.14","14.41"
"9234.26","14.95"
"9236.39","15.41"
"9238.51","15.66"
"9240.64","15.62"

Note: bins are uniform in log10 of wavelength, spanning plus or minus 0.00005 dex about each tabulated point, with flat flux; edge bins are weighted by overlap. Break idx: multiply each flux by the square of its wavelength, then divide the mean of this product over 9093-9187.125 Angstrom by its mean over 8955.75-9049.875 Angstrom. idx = 1.1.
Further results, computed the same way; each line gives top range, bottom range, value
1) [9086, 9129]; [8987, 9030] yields 1.07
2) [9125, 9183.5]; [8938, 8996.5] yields 1.15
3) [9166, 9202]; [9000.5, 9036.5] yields 1.17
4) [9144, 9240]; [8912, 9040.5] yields 1.15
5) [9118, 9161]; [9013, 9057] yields 1.10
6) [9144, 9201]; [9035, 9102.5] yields 1.12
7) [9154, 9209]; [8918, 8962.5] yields 1.15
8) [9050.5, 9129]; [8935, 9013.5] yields 1.09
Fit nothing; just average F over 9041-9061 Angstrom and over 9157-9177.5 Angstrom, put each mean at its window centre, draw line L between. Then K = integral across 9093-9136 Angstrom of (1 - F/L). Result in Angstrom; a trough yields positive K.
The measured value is 0.5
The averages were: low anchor 13.6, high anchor 15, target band 14.2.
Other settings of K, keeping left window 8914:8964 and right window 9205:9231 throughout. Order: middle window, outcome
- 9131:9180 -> -3.2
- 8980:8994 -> 0.5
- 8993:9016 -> 1.5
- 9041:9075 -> -0.7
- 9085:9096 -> 0.7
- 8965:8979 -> 0.9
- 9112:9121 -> -0.5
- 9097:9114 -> -0.1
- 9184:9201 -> -1.7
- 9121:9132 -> -0.5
